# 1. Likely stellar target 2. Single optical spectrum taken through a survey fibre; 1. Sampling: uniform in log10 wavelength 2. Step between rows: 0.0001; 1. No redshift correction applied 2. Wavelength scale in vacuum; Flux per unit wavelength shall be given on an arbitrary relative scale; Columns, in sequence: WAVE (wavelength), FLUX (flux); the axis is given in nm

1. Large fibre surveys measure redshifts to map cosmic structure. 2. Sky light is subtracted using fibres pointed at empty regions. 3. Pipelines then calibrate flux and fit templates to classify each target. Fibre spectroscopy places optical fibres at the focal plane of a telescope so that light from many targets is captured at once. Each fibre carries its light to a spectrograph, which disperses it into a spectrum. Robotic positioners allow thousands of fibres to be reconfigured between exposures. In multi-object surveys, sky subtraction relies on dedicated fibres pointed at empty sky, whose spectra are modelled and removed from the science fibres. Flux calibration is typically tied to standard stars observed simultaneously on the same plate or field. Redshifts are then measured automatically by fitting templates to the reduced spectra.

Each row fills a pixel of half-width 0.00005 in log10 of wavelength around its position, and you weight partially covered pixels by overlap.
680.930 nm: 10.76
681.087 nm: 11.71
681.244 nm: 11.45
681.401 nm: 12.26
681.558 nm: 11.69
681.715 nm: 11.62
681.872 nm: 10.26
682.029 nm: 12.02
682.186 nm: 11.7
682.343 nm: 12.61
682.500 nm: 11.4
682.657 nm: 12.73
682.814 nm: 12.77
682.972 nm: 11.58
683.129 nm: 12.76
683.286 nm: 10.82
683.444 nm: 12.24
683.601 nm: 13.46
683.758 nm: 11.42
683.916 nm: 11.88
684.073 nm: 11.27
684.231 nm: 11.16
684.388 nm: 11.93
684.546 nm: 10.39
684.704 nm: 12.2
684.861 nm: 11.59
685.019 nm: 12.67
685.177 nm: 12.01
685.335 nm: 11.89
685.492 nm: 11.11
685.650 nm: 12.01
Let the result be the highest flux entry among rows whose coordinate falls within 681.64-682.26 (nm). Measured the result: 12.02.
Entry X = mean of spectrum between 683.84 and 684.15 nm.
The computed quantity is 11.6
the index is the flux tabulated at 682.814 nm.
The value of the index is 12.77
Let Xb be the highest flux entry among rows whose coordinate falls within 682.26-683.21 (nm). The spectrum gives 12.77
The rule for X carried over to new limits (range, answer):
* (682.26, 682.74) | 12.3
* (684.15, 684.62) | 11.2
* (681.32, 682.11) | 11.6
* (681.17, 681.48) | 11.9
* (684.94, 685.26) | 12.3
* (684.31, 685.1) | 11.7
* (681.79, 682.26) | 11.3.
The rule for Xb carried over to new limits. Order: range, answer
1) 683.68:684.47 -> 11.93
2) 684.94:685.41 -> 12.67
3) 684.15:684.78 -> 12.2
